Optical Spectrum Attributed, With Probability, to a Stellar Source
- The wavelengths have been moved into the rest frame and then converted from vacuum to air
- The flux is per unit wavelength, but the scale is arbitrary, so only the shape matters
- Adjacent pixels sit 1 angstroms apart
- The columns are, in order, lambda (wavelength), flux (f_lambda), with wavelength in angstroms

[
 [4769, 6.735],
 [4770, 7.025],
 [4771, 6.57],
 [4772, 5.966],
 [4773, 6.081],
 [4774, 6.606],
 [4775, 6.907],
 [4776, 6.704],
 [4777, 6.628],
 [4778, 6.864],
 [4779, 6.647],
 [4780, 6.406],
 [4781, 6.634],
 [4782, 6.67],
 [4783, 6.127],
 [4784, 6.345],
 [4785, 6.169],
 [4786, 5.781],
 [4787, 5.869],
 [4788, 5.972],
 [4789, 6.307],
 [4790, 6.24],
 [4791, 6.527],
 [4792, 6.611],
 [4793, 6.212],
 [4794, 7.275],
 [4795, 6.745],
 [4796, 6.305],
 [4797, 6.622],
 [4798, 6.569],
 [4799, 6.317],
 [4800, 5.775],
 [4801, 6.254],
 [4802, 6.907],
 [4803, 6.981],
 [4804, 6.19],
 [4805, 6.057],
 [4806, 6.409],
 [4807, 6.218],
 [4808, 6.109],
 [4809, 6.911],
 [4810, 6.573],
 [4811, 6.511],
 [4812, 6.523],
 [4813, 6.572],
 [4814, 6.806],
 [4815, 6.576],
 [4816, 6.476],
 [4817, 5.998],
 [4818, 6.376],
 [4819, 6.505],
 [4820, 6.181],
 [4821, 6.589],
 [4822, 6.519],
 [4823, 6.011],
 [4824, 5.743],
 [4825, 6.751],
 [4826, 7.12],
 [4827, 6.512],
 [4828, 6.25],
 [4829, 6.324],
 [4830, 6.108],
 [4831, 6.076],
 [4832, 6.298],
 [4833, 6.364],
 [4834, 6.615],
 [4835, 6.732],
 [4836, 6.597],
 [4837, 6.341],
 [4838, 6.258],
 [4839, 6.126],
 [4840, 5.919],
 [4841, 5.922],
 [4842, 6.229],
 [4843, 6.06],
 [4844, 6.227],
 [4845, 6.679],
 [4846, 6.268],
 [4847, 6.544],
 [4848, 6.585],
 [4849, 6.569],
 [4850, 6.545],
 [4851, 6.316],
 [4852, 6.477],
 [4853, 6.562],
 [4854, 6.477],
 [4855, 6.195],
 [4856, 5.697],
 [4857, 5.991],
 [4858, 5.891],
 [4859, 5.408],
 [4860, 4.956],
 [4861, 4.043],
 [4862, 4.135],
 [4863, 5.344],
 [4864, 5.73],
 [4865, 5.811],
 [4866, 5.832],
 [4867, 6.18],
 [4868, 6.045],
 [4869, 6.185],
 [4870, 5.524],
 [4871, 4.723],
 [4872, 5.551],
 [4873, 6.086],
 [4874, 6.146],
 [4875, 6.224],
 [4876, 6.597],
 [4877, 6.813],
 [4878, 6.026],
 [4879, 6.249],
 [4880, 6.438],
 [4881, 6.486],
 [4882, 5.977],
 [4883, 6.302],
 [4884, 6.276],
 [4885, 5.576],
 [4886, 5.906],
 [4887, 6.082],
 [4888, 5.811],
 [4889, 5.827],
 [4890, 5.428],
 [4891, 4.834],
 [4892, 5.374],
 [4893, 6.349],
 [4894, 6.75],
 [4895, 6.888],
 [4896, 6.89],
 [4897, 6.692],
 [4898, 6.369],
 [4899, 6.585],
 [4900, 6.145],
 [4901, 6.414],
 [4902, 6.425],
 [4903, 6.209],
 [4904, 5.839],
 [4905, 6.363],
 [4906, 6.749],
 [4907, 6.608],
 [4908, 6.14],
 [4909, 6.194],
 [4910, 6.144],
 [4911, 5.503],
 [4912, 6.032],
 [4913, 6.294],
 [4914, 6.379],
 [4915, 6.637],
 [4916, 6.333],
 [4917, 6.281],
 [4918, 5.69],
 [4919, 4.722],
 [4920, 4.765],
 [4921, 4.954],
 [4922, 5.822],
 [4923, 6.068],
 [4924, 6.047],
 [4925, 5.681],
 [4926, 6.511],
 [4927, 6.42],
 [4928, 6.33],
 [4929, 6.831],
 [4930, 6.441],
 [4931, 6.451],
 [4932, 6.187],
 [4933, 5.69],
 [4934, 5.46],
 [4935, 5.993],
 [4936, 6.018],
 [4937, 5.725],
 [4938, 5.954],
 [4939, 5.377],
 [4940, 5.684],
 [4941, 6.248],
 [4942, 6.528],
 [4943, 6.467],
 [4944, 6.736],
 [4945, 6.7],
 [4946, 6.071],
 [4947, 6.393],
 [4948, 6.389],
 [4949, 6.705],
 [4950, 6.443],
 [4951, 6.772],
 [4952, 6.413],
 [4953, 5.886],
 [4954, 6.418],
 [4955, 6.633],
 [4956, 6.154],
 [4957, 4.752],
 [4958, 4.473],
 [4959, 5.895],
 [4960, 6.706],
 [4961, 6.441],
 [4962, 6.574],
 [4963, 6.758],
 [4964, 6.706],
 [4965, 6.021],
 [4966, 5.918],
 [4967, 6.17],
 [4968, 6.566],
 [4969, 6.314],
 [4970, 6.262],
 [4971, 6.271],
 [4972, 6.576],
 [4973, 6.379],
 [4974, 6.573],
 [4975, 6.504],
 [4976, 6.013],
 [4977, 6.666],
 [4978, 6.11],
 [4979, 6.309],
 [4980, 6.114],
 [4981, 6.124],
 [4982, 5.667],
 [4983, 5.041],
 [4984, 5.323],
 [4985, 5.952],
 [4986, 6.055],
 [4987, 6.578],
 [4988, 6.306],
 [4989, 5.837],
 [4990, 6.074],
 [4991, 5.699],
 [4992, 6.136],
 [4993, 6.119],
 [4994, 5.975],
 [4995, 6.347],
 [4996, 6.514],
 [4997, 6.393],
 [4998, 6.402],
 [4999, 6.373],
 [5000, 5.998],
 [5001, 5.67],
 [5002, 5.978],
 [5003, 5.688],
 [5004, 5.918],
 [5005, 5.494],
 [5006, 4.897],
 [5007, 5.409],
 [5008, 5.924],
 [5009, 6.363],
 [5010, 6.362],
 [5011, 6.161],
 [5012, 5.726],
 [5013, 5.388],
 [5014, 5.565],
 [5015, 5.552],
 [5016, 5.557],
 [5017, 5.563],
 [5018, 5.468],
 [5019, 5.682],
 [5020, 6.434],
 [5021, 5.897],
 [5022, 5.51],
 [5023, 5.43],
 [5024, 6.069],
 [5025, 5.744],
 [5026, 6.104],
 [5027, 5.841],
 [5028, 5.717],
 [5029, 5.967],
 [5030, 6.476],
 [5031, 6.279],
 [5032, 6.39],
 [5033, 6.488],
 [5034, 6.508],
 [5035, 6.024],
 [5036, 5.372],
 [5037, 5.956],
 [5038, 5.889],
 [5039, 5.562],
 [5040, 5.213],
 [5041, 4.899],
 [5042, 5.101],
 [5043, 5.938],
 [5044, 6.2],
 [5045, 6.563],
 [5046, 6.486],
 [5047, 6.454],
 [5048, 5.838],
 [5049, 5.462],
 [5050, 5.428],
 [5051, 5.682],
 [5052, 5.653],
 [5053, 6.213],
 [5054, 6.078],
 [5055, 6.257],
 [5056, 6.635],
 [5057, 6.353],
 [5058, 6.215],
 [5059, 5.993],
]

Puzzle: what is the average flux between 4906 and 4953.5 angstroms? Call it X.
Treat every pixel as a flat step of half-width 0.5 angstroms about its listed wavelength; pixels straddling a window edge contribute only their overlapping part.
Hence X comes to 6.12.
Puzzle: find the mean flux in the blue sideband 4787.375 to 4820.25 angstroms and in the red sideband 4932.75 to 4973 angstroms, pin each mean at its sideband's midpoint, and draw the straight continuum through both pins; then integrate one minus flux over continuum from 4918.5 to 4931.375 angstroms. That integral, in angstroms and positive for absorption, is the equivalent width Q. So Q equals 0.6 angstroms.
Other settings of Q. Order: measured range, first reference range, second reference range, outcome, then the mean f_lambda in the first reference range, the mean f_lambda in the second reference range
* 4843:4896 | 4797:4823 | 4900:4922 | 1.76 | 6.43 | 6.03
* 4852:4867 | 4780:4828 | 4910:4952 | 1.55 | 6.41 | 6.1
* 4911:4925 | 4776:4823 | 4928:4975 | 0.98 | 6.43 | 6.22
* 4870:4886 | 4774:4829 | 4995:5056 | 0.46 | 6.44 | 5.9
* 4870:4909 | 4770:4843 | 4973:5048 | 0.40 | 6.4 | 5.95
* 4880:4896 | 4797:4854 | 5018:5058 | 0.59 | 6.4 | 5.94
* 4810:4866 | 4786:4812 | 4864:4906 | 0.75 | 6.41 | 6.11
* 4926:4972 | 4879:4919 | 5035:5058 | -1.09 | 6.17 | 5.88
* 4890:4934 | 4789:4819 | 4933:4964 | 0.80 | 6.47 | 6.16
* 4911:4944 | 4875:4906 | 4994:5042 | 0.56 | 6.21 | 5.87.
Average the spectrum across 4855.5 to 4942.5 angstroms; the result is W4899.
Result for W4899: 5.98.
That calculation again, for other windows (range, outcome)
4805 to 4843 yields 6.37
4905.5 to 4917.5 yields 6.27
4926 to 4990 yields 6.18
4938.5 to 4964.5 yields 6.24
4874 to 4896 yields 6.12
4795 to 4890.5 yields 6.18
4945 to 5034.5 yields 6.07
